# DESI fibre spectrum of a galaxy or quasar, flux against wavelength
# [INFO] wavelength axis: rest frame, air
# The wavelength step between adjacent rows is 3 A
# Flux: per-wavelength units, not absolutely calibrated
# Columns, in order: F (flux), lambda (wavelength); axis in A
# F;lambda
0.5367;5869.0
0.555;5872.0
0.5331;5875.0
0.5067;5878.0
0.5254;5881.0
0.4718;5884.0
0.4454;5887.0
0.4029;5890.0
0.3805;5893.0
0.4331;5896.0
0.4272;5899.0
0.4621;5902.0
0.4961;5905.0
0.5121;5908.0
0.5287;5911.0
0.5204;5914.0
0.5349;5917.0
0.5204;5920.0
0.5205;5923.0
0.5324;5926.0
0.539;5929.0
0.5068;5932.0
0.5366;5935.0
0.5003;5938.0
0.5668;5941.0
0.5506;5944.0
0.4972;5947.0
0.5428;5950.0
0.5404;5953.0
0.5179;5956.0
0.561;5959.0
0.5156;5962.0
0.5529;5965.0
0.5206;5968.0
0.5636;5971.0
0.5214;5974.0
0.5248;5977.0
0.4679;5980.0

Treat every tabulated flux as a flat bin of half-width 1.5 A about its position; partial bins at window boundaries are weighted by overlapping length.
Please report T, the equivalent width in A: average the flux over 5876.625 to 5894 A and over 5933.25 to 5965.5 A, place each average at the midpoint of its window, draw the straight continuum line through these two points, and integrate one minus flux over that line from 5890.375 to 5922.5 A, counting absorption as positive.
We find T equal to 0.2 A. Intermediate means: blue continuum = 0.457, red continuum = 0.534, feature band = 0.48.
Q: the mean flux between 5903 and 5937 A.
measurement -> 0.521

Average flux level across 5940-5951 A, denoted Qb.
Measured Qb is 0.538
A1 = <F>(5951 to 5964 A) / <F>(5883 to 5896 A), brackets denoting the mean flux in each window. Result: 1.3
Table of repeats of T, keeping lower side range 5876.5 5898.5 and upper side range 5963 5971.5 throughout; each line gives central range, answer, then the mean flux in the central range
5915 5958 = -1.9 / 0.529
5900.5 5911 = -0.5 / 0.496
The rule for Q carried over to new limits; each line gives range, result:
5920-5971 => 0.532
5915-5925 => 0.525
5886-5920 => 0.47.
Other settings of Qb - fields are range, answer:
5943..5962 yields 0.533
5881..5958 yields 0.5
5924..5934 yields 0.526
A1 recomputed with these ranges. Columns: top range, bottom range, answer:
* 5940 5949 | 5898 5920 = 1.07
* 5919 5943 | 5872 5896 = 1.12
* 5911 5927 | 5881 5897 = 1.21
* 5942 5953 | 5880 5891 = 1.16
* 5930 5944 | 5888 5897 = 1.31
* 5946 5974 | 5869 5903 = 1.14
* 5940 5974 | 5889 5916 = 1.16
